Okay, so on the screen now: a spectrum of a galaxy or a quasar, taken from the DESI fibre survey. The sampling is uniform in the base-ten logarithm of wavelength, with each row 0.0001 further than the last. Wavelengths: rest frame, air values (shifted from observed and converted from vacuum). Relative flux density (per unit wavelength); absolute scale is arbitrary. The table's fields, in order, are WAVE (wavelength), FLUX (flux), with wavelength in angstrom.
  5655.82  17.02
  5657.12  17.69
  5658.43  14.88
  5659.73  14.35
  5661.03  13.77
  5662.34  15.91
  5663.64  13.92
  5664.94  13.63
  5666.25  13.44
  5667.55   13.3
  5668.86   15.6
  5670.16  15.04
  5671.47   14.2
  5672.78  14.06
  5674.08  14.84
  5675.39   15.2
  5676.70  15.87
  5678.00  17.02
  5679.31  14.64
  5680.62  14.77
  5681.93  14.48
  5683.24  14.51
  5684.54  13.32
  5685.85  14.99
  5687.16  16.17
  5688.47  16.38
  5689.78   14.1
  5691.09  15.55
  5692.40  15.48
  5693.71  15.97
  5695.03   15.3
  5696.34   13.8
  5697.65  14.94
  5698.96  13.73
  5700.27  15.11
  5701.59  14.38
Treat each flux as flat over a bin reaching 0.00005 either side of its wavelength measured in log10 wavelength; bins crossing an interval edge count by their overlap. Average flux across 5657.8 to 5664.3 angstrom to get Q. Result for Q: 14.6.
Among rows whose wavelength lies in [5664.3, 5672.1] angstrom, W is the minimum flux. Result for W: 13.3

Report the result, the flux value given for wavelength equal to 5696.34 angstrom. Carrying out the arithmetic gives 13.8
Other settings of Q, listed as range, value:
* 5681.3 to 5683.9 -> 14.5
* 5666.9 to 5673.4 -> 14.4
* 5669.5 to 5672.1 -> 14.6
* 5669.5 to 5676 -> 14.7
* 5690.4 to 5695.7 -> 15.5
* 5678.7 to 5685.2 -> 14.3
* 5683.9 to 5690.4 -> 15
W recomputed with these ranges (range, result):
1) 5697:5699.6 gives 13.73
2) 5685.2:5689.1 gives 14.99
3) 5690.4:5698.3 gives 13.8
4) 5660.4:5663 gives 13.77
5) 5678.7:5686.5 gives 13.32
